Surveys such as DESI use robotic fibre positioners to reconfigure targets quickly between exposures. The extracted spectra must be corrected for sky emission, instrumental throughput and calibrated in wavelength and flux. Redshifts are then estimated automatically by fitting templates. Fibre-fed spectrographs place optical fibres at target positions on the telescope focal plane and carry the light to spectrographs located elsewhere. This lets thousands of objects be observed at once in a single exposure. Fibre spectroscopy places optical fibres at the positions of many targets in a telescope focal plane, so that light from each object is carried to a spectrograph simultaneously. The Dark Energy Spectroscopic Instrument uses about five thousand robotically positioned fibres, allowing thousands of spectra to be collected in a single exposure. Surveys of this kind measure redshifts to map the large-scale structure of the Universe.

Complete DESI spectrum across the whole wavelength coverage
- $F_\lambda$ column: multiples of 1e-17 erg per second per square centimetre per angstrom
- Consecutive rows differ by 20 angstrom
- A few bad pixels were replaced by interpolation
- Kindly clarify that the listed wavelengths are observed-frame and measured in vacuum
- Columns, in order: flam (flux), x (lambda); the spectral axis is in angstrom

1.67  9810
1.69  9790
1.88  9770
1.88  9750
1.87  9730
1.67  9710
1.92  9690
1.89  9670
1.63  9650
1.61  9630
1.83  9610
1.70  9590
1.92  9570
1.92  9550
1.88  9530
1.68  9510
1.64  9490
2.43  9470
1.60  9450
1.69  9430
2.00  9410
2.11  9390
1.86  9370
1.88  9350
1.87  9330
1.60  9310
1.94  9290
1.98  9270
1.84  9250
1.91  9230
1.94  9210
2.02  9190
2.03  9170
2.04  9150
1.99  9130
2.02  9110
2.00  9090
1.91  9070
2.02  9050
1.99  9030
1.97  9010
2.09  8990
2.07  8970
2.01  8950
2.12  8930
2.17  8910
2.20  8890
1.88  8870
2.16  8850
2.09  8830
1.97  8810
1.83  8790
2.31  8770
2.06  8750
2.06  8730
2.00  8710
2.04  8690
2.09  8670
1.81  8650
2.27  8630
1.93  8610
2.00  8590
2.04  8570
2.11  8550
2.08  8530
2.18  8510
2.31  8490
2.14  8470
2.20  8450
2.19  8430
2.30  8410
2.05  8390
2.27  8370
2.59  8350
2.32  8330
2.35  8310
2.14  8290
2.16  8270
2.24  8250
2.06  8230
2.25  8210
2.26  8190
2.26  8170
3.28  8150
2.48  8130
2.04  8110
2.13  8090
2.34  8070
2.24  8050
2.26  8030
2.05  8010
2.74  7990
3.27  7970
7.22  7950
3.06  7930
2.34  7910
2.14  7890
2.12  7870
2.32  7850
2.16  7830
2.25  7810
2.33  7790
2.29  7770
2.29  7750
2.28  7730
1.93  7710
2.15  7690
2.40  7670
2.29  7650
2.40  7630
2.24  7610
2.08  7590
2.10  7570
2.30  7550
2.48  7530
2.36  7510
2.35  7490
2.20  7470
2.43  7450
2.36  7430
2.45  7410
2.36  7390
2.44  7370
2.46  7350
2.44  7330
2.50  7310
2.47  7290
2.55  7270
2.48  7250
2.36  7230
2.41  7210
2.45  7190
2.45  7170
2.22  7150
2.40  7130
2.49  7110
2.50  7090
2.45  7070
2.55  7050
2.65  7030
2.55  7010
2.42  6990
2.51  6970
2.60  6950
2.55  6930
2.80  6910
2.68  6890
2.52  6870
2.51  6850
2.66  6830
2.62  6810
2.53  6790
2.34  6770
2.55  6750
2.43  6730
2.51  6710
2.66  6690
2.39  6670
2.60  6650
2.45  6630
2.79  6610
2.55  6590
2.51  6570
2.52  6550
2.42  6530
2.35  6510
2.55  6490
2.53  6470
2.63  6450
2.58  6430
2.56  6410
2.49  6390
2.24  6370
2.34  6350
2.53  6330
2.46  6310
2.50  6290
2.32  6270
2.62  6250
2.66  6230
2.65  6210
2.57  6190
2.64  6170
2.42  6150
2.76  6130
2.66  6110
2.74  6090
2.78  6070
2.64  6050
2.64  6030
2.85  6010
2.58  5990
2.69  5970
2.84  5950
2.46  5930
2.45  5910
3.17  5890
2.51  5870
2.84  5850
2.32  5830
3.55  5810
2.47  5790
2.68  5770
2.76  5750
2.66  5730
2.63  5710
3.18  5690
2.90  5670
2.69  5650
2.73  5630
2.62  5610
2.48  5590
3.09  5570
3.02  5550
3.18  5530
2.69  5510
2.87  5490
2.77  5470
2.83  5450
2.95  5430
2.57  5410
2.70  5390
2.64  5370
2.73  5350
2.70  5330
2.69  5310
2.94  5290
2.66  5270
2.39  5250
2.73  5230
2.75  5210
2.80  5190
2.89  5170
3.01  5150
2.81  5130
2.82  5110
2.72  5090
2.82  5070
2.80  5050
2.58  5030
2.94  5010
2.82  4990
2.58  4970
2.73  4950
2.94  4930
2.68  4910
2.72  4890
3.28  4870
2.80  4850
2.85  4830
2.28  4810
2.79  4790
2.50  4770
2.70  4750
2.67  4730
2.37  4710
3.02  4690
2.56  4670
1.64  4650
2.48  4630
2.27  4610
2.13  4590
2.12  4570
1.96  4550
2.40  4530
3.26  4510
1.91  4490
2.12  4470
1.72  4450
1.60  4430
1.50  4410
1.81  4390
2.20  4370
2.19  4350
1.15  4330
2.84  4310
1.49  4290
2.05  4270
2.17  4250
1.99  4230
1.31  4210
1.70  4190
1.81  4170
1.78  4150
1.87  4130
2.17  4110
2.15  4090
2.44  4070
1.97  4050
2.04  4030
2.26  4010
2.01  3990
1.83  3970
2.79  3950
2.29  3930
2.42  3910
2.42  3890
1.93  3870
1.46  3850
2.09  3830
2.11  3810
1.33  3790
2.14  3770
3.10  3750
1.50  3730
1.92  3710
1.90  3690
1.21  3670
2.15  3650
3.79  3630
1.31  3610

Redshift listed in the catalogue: 0.21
